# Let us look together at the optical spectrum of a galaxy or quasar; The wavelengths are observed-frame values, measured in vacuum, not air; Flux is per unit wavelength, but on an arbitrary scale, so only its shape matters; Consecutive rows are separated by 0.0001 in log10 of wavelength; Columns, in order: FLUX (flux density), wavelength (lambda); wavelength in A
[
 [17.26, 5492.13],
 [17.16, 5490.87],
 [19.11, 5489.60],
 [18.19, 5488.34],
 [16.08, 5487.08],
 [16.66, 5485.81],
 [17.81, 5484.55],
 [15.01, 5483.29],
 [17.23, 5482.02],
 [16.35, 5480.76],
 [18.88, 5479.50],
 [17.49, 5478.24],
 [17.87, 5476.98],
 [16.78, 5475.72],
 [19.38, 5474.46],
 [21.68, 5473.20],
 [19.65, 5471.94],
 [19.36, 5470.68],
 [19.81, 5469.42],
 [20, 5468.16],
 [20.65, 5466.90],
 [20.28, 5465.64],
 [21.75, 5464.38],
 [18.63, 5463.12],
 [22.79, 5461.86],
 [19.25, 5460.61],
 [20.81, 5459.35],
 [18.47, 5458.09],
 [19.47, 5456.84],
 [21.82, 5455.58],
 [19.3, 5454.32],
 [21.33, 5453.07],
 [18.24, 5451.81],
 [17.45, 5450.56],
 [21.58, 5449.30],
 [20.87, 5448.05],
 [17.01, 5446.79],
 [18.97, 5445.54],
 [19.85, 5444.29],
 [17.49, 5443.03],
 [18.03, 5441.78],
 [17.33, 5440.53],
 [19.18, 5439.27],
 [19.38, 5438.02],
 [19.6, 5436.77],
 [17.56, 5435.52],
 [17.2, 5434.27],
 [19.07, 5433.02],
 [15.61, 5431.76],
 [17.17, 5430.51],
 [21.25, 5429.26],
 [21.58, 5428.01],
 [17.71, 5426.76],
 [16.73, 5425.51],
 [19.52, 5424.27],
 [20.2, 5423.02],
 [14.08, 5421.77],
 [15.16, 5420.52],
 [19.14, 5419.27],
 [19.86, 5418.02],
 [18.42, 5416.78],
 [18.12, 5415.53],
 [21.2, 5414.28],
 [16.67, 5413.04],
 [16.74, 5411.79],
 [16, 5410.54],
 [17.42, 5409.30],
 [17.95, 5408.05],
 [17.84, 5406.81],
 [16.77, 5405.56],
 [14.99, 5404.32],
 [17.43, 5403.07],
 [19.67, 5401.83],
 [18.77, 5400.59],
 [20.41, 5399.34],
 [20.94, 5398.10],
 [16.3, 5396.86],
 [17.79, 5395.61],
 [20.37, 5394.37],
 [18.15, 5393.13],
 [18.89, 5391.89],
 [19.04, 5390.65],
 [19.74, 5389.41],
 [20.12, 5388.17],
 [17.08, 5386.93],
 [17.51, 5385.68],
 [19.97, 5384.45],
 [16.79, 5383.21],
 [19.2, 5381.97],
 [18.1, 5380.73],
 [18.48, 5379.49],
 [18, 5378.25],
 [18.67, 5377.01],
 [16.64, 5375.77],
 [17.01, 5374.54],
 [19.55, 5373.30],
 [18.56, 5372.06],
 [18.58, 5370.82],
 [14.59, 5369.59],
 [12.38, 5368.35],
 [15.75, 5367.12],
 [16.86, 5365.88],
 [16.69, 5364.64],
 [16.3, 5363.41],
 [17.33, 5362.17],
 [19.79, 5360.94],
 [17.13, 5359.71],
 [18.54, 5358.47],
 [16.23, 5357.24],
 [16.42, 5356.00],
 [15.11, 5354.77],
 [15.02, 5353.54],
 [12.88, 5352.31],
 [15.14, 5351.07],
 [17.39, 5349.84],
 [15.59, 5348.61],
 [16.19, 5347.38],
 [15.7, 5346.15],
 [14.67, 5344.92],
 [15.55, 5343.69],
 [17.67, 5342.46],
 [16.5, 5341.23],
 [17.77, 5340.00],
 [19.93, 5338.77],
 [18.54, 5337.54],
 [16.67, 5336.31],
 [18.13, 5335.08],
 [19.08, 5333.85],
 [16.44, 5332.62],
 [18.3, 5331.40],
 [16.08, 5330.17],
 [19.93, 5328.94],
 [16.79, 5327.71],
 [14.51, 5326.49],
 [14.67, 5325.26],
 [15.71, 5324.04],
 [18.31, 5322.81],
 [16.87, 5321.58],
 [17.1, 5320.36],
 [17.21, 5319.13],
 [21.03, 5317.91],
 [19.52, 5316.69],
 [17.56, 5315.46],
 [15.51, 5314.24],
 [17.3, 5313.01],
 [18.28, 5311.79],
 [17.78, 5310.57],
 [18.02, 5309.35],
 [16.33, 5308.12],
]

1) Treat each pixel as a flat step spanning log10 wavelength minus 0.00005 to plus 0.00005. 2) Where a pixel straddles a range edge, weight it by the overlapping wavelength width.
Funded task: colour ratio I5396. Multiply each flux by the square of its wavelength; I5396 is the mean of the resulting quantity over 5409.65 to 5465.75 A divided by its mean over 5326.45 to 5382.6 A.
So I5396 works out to 1.14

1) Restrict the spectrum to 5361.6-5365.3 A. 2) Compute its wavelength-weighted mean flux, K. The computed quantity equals 16.7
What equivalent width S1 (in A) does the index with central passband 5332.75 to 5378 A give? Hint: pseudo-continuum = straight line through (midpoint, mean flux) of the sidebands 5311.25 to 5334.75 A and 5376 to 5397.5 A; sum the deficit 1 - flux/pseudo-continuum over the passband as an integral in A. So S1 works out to 2.8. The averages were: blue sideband 17.4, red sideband 18.4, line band 16.8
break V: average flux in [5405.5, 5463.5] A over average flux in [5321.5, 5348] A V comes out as 1.10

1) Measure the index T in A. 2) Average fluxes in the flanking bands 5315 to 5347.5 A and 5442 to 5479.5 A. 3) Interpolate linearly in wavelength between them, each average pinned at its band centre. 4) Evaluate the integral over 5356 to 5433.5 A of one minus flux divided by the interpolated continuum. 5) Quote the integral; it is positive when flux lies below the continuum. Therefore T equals 1.98 A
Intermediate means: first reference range 17.3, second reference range 19.6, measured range 17.9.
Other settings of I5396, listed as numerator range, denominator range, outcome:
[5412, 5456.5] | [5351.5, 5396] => 1.09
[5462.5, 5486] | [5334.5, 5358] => 1.20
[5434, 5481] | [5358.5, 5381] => 1.15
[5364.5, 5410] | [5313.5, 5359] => 1.08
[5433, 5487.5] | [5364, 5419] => 1.08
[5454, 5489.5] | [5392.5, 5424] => 1.08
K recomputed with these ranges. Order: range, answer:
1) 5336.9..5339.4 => 19.2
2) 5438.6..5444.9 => 18.4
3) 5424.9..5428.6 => 18.6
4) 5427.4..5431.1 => 20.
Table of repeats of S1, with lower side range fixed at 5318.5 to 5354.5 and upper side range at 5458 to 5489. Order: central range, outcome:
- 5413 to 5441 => -0.4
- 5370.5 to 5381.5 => -0.6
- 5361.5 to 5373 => 0.5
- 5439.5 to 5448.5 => -0.1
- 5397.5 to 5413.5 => 0.0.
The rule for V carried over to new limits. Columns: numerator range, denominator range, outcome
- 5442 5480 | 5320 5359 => 1.17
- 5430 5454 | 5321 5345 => 1.08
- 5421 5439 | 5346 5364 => 1.12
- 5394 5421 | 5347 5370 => 1.12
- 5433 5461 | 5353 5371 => 1.16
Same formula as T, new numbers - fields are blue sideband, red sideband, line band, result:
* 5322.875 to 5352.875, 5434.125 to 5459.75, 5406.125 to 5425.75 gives 0.6 A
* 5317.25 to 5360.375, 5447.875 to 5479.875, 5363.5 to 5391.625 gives 0.1 A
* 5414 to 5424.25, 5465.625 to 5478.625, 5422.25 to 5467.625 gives -1.1 A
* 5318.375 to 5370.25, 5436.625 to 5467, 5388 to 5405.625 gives -0.6 A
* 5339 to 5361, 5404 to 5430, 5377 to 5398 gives -1.6 A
